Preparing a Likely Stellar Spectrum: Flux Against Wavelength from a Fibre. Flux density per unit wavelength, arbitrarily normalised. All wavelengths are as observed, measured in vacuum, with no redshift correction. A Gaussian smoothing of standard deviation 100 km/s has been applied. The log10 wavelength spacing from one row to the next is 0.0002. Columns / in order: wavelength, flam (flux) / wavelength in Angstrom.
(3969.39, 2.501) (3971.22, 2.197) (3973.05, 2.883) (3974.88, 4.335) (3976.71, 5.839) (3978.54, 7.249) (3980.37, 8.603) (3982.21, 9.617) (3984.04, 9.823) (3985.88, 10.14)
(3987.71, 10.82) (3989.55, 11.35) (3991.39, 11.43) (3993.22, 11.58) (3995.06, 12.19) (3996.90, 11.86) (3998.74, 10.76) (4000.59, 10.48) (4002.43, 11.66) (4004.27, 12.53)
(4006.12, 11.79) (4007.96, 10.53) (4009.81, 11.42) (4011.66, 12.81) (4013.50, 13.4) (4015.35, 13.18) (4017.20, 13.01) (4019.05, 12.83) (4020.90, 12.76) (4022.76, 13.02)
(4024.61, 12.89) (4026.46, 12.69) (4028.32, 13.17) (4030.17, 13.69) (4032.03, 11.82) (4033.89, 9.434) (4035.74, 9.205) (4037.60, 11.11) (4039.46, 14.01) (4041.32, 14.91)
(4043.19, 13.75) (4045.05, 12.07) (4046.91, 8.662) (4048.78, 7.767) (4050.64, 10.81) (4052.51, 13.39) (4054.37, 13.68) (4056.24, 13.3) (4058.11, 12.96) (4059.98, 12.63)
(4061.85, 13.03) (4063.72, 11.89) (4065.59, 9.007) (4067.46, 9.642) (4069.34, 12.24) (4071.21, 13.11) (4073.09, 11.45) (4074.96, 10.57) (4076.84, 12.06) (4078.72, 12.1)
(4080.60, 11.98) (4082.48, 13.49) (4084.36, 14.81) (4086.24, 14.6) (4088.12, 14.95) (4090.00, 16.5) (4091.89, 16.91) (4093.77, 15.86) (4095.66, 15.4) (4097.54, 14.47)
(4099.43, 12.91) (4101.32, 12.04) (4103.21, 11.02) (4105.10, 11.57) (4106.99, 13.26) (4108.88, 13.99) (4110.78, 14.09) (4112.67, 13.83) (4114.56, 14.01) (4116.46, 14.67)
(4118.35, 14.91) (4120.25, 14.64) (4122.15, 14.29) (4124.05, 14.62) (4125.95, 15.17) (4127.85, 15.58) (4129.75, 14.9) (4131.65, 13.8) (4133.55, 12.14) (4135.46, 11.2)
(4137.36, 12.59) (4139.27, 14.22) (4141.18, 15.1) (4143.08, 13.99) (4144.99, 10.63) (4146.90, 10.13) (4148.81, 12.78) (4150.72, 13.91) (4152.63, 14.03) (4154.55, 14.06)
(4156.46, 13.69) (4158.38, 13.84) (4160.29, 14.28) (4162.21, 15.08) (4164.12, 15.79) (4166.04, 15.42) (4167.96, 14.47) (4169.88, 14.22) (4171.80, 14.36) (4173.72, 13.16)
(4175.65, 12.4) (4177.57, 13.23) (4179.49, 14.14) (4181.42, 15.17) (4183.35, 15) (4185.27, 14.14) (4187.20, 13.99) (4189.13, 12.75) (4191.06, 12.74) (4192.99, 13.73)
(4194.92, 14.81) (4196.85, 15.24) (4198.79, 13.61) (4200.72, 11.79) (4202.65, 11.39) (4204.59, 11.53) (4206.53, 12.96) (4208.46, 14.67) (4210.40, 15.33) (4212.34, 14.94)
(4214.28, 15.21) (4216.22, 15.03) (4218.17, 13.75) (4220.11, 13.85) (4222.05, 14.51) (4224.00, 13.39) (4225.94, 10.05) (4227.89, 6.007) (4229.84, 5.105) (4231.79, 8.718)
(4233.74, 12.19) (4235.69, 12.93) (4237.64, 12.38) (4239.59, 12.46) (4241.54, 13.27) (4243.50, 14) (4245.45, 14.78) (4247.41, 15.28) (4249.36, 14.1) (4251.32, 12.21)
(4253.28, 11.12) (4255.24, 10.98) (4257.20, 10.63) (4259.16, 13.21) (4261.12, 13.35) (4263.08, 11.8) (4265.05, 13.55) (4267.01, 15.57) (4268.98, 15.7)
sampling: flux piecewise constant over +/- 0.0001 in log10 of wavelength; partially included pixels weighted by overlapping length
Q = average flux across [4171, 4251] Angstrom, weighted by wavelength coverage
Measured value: 13.1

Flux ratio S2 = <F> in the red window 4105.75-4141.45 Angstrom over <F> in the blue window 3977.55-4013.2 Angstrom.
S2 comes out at 1.3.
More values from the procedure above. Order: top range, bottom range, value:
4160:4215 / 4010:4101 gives 1.10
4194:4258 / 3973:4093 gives 1.08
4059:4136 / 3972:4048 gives 1.21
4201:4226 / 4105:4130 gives 0.95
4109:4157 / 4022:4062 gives 1.13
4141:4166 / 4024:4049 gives 1.15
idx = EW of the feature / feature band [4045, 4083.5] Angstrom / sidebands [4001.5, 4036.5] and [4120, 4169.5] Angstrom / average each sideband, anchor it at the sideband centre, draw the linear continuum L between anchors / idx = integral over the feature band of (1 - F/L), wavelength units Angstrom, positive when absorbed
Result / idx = 3.3 Angstrom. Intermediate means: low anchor 12.2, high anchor 13.9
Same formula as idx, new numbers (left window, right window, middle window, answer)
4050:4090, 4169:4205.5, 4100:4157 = -1.89 Angstrom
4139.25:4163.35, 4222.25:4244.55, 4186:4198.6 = -1.61 Angstrom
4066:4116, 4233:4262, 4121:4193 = -3.79 Angstrom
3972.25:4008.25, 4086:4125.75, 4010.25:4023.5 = -2.62 Angstrom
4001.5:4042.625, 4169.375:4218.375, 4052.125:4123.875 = -2.12 Angstrom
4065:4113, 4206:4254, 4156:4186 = -3.18 Angstrom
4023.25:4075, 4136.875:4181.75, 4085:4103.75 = -2.77 Angstrom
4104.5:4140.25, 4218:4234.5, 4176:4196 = -3.37 Angstrom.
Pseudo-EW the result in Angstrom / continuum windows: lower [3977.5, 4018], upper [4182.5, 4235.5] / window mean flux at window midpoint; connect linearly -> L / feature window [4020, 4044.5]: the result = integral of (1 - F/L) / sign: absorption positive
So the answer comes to -2.24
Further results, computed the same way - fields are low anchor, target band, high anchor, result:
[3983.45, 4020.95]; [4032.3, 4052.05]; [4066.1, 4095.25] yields 2.0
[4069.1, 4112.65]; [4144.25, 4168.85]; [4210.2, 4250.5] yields -1.2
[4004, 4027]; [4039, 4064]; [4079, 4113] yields 1.6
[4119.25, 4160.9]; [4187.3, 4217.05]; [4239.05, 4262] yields -1.1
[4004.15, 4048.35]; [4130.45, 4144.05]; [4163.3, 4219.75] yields 0.1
